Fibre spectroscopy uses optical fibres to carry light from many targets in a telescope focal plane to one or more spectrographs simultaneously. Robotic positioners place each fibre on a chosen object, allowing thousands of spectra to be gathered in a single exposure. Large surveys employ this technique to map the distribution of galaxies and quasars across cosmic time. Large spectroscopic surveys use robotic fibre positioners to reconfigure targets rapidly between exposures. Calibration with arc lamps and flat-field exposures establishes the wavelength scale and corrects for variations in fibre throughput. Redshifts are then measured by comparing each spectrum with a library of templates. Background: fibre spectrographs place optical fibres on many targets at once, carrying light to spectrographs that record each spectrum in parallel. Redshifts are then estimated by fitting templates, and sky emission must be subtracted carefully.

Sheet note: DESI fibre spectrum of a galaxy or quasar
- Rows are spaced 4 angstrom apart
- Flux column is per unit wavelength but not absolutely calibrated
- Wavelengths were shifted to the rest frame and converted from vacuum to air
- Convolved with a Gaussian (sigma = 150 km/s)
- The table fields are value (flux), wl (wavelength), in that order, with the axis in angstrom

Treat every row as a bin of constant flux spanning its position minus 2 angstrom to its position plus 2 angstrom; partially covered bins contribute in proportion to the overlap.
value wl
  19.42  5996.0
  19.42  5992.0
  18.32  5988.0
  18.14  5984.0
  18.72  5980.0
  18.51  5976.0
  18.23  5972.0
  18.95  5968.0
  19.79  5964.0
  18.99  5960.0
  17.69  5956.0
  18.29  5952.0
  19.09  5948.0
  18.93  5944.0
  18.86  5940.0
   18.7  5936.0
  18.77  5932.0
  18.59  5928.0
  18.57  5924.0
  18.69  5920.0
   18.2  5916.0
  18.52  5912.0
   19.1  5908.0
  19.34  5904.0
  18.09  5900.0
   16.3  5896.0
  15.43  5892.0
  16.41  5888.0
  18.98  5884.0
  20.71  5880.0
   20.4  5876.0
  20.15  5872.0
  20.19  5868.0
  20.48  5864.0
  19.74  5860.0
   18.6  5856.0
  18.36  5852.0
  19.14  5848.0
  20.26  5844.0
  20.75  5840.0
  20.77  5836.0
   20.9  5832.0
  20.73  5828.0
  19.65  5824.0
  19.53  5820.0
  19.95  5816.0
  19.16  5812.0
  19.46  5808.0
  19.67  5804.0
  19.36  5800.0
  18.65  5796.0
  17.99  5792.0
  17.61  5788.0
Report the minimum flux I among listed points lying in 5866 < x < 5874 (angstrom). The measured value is 20.15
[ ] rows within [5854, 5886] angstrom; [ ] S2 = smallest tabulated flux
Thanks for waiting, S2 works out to 18.6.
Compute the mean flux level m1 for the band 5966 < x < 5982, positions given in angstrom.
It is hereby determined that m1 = 18.6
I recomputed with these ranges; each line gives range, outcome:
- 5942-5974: 17.69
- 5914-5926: 18.2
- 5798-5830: 19.16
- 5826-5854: 18.36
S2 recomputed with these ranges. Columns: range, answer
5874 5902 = 15.43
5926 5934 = 18.59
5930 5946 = 18.7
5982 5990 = 18.14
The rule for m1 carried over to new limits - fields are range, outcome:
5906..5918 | 18.6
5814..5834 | 20.2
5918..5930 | 18.6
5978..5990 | 18.4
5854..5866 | 19.6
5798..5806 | 19.5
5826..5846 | 20.7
